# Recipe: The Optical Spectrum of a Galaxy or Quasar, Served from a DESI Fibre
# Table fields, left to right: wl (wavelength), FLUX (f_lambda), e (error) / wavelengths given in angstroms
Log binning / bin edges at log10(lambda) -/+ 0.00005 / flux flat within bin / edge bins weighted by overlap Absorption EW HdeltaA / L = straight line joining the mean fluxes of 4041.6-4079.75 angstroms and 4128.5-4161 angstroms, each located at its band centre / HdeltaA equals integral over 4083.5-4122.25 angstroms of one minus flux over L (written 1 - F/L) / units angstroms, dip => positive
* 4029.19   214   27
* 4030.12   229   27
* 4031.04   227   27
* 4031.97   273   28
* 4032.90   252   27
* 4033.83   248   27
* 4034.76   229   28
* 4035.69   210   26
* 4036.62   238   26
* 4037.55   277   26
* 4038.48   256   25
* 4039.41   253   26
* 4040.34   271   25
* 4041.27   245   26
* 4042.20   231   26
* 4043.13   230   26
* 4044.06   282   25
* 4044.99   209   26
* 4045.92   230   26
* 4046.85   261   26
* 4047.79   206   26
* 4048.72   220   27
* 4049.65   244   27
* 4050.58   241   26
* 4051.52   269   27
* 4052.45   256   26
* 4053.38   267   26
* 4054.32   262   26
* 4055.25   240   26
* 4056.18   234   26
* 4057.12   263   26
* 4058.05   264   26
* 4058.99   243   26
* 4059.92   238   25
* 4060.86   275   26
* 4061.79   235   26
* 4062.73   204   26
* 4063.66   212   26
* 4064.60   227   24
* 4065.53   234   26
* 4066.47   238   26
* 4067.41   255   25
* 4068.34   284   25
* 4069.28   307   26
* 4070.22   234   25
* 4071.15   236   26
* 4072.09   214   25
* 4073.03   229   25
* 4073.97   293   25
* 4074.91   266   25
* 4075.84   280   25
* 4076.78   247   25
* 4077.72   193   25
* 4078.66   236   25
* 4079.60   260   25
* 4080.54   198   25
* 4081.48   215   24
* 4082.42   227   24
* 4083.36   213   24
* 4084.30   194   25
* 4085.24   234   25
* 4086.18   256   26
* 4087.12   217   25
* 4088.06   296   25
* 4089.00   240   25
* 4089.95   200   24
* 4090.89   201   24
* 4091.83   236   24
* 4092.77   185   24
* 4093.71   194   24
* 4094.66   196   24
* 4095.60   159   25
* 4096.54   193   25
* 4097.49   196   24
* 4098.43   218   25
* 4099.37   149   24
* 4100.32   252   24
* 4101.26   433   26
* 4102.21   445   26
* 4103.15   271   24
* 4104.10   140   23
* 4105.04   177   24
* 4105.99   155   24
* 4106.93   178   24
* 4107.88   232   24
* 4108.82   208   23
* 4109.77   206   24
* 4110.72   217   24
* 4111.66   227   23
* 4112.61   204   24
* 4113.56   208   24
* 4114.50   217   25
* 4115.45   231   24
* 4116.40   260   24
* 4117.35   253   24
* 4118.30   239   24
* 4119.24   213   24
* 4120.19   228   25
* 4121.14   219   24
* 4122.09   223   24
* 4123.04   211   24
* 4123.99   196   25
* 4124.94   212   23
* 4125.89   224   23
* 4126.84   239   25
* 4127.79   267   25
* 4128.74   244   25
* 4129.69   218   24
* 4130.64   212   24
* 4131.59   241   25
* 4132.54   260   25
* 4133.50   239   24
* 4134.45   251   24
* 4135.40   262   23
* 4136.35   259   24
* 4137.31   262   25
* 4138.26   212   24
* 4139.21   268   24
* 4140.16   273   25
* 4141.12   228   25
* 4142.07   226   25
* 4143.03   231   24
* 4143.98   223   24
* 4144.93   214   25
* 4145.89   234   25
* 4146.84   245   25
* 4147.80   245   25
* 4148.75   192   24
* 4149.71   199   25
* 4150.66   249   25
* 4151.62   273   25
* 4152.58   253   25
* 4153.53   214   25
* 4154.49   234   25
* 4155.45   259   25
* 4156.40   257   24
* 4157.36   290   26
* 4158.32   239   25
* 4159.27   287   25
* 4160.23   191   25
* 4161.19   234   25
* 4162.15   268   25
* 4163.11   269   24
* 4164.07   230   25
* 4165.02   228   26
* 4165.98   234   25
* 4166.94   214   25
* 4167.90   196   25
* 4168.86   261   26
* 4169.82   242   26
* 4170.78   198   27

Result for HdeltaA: 3.0 angstroms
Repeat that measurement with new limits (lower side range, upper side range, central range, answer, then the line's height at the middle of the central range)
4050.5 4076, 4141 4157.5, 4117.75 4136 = 0.6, 240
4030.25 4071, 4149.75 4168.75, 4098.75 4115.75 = 1.0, 244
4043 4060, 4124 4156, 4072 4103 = 0.8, 242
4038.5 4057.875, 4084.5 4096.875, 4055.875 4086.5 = -1.4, 230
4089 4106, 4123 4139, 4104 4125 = 1.7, 231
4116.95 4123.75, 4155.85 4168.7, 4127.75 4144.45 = -0.8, 232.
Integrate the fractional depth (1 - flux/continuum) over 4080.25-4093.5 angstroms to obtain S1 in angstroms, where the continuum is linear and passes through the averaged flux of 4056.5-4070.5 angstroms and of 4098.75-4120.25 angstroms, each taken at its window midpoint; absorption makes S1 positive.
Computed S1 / 1.0 angstroms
